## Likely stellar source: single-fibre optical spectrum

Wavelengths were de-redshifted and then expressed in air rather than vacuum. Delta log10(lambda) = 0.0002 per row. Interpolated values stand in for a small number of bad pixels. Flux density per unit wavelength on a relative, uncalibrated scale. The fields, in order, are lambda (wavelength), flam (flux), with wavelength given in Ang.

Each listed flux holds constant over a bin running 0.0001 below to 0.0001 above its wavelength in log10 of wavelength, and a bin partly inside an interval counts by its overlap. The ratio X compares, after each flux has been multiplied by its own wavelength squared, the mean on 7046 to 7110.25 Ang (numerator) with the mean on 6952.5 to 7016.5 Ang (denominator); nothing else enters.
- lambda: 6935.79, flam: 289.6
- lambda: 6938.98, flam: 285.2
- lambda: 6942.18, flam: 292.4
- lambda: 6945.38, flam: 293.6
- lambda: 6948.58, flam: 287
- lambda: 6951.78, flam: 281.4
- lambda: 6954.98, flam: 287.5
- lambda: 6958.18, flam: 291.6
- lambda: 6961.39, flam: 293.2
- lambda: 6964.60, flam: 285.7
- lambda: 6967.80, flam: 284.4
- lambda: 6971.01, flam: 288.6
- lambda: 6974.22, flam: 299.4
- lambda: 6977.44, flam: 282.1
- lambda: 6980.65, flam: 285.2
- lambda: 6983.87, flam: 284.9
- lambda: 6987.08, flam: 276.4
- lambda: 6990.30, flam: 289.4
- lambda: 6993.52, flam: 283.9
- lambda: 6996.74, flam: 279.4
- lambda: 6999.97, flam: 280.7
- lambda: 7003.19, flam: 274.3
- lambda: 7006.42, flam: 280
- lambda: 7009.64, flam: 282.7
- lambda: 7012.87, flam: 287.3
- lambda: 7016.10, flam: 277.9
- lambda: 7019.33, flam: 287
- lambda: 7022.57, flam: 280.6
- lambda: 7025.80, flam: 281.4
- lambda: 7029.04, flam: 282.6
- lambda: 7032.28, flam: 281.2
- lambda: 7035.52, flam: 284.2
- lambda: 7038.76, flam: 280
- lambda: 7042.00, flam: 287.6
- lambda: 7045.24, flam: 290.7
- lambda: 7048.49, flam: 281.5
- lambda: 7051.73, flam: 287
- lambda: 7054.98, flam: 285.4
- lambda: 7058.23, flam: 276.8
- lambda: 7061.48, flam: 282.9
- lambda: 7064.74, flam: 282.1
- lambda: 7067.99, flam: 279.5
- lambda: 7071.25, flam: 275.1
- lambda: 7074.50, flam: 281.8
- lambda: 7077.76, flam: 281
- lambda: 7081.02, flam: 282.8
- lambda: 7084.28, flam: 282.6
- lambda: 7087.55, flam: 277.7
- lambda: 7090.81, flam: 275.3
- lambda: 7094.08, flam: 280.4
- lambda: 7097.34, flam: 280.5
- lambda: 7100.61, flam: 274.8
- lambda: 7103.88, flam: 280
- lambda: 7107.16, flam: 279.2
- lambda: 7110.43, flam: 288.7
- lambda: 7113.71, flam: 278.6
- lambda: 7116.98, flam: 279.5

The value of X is 1.01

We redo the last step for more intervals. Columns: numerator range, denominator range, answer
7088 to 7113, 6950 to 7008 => 1.02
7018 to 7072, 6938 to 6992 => 1.01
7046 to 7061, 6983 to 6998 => 1.02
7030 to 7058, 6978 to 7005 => 1.02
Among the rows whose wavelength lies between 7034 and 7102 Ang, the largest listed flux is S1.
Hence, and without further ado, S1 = 290.7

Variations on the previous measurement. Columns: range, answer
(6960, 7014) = 299.4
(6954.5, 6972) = 293.2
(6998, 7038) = 287.3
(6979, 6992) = 289.4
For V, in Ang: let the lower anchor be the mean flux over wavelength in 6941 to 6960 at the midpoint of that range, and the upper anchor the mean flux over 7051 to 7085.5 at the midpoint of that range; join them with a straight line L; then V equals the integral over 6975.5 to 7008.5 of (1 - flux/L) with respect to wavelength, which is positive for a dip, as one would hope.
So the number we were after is 0.5 Ang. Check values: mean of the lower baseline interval 289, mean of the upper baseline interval 281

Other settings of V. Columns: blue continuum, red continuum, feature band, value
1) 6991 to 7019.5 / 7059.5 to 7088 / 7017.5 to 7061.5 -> -0.38 Ang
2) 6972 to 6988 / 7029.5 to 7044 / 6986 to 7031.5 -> 0.48 Ang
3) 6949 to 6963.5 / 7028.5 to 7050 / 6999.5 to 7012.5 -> 0.26 Ang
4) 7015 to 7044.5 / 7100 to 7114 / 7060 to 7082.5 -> 0.08 Ang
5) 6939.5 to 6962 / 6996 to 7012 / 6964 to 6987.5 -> -0.13 Ang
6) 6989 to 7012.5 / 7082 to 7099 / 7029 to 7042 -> -0.08 Ang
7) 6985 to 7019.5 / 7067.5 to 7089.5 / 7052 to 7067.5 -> -0.09 Ang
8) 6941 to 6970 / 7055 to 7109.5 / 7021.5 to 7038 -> 0.09 Ang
